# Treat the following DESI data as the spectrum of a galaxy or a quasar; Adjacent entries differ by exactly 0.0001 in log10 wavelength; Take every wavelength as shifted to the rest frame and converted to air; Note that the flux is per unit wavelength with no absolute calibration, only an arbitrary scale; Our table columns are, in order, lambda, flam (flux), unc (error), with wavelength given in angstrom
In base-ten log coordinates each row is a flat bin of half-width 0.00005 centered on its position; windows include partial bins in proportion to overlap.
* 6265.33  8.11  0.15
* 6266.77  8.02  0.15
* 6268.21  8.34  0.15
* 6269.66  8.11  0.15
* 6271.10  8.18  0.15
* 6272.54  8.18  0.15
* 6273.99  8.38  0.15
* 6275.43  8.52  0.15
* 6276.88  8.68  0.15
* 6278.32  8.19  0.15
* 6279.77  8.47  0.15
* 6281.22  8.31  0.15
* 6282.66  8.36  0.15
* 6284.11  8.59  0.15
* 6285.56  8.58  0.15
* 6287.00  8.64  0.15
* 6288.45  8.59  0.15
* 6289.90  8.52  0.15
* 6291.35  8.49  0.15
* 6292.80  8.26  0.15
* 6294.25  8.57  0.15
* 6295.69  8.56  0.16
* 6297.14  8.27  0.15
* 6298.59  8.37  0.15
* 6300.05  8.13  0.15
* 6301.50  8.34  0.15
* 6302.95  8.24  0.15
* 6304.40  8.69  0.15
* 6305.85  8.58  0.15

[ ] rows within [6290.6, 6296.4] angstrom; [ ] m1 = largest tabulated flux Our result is 8.57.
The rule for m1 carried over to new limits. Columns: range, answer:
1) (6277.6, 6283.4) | 8.47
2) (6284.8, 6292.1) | 8.64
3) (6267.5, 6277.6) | 8.68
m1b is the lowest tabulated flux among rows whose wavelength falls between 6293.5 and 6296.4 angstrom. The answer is 8.56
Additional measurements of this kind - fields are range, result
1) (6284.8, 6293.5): 8.26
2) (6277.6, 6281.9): 8.19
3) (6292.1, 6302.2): 8.13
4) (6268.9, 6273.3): 8.11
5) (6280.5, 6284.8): 8.31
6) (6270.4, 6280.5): 8.18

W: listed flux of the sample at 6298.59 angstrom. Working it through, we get 8.37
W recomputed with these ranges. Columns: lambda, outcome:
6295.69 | 8.56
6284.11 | 8.59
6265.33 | 8.11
